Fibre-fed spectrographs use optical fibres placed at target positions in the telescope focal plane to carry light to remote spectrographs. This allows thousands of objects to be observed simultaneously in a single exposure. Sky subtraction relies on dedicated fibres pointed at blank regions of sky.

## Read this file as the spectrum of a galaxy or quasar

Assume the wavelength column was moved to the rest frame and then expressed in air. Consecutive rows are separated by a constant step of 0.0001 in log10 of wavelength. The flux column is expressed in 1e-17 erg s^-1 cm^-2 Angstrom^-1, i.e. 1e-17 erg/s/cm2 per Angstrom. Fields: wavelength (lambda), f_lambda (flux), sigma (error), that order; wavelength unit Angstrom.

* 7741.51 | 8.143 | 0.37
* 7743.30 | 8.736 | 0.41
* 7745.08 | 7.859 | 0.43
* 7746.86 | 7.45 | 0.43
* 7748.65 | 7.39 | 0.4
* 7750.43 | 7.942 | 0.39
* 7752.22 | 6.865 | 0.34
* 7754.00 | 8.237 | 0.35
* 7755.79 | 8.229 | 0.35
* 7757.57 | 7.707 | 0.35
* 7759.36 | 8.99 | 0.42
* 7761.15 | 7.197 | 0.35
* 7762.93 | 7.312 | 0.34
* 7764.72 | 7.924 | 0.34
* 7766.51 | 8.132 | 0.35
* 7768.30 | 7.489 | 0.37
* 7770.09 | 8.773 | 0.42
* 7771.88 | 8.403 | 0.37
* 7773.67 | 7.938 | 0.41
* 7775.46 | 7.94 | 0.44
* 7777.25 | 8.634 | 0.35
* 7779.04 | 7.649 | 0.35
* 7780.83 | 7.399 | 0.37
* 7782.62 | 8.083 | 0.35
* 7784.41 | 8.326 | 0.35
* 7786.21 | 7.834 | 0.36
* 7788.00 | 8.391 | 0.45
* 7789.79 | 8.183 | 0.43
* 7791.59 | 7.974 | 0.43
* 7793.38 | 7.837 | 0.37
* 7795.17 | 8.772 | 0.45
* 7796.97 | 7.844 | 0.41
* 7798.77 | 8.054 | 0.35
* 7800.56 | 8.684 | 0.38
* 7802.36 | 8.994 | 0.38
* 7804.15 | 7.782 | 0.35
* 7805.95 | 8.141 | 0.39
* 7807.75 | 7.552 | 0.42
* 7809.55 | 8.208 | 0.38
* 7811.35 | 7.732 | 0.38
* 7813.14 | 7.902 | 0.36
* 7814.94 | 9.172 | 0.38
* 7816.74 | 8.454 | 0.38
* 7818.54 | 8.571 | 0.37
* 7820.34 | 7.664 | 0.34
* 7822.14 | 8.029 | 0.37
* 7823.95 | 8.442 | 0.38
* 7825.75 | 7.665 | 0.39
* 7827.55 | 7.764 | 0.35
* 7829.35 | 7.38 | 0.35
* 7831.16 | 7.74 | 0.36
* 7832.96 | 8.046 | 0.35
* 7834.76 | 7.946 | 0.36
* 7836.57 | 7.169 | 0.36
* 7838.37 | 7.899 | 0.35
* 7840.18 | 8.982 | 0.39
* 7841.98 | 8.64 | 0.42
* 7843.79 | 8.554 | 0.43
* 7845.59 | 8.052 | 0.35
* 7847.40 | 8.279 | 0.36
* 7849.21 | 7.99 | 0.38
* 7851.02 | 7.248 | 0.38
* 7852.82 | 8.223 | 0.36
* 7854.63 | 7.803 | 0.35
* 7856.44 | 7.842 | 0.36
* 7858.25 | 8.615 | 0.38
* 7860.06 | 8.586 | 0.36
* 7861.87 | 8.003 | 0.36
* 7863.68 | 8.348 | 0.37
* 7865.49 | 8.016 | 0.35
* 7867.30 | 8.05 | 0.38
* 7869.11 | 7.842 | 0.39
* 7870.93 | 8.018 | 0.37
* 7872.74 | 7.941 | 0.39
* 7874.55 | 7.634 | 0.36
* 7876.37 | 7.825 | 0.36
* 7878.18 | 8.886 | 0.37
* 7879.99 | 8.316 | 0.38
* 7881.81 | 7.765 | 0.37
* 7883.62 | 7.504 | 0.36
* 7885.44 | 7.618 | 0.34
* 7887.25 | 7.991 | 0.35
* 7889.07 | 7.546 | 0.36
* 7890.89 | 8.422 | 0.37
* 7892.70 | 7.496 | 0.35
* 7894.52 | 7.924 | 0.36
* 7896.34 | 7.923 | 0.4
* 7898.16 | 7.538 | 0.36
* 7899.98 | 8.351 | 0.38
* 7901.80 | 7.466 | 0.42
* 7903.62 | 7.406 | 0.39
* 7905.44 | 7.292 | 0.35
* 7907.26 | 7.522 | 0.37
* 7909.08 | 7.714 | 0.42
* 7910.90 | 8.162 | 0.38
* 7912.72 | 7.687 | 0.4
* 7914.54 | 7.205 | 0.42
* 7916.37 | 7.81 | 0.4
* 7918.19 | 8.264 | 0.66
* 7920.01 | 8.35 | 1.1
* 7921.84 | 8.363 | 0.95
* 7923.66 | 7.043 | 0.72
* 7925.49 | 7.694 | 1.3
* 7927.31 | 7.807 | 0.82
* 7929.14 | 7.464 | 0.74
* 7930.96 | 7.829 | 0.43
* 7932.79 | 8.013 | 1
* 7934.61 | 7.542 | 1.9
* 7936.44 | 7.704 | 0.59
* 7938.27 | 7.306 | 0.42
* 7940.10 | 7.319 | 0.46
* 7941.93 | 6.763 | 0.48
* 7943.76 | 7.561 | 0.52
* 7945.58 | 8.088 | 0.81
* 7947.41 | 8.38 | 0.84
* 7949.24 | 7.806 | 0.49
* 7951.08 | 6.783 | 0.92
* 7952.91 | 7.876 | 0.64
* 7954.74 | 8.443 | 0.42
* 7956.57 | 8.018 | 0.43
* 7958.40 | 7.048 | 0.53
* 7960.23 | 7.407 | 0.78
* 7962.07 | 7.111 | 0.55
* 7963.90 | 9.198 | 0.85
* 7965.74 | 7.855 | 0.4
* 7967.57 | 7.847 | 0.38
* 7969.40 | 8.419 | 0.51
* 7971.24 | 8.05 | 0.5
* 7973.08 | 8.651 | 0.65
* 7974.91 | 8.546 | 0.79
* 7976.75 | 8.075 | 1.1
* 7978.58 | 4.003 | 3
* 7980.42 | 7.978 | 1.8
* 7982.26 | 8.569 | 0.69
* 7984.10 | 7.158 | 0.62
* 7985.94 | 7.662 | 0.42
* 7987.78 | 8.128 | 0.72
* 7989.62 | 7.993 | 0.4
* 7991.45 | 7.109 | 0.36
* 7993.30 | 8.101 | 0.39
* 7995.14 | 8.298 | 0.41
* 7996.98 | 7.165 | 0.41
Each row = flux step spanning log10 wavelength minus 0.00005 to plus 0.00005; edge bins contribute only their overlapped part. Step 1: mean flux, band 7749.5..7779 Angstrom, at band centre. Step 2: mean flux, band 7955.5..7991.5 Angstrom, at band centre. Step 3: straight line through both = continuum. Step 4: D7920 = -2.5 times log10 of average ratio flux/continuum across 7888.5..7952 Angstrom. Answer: 0.02 mag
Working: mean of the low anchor 7.97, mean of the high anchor 7.76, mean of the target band 7.7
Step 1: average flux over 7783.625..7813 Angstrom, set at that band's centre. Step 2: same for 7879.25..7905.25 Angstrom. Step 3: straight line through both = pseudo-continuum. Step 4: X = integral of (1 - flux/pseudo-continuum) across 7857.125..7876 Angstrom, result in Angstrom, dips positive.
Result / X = -0.5 Angstrom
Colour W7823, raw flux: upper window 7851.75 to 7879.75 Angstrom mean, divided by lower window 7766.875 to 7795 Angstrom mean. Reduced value 1.00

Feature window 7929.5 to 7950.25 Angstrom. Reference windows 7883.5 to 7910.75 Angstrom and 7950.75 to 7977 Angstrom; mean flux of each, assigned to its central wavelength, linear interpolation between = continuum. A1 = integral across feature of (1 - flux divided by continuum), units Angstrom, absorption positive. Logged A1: 0.6 Angstrom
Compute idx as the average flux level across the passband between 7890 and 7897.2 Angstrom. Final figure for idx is 7.94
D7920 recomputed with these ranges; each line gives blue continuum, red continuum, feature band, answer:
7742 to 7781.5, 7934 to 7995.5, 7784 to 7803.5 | -0.05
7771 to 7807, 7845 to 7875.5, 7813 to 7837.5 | 0.01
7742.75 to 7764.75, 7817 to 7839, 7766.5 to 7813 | -0.03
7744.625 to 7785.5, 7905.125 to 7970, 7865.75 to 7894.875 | -0.02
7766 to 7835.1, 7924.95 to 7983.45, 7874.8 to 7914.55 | 0.01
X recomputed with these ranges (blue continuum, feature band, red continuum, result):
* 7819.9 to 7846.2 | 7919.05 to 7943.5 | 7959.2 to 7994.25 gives 0.69 Angstrom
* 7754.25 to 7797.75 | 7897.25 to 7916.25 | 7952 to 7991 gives 0.58 Angstrom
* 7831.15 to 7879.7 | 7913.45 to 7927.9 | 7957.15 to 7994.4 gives 0.17 Angstrom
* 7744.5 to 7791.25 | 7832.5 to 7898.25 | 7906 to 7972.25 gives -1.53 Angstrom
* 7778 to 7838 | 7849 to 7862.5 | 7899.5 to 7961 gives -0.24 Angstrom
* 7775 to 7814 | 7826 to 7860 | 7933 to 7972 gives -0.14 Angstrom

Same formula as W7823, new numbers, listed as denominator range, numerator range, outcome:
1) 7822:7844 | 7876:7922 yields 0.98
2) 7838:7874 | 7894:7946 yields 0.94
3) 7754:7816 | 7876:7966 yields 0.96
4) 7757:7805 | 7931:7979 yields 0.96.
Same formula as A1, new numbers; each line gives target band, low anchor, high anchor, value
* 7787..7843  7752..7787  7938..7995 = -1.4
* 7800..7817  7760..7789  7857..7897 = -0.6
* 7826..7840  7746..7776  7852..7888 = 0.4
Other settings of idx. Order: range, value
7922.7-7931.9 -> 7.57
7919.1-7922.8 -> 8.34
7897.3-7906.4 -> 7.61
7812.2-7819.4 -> 8.53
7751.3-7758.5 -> 7.76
